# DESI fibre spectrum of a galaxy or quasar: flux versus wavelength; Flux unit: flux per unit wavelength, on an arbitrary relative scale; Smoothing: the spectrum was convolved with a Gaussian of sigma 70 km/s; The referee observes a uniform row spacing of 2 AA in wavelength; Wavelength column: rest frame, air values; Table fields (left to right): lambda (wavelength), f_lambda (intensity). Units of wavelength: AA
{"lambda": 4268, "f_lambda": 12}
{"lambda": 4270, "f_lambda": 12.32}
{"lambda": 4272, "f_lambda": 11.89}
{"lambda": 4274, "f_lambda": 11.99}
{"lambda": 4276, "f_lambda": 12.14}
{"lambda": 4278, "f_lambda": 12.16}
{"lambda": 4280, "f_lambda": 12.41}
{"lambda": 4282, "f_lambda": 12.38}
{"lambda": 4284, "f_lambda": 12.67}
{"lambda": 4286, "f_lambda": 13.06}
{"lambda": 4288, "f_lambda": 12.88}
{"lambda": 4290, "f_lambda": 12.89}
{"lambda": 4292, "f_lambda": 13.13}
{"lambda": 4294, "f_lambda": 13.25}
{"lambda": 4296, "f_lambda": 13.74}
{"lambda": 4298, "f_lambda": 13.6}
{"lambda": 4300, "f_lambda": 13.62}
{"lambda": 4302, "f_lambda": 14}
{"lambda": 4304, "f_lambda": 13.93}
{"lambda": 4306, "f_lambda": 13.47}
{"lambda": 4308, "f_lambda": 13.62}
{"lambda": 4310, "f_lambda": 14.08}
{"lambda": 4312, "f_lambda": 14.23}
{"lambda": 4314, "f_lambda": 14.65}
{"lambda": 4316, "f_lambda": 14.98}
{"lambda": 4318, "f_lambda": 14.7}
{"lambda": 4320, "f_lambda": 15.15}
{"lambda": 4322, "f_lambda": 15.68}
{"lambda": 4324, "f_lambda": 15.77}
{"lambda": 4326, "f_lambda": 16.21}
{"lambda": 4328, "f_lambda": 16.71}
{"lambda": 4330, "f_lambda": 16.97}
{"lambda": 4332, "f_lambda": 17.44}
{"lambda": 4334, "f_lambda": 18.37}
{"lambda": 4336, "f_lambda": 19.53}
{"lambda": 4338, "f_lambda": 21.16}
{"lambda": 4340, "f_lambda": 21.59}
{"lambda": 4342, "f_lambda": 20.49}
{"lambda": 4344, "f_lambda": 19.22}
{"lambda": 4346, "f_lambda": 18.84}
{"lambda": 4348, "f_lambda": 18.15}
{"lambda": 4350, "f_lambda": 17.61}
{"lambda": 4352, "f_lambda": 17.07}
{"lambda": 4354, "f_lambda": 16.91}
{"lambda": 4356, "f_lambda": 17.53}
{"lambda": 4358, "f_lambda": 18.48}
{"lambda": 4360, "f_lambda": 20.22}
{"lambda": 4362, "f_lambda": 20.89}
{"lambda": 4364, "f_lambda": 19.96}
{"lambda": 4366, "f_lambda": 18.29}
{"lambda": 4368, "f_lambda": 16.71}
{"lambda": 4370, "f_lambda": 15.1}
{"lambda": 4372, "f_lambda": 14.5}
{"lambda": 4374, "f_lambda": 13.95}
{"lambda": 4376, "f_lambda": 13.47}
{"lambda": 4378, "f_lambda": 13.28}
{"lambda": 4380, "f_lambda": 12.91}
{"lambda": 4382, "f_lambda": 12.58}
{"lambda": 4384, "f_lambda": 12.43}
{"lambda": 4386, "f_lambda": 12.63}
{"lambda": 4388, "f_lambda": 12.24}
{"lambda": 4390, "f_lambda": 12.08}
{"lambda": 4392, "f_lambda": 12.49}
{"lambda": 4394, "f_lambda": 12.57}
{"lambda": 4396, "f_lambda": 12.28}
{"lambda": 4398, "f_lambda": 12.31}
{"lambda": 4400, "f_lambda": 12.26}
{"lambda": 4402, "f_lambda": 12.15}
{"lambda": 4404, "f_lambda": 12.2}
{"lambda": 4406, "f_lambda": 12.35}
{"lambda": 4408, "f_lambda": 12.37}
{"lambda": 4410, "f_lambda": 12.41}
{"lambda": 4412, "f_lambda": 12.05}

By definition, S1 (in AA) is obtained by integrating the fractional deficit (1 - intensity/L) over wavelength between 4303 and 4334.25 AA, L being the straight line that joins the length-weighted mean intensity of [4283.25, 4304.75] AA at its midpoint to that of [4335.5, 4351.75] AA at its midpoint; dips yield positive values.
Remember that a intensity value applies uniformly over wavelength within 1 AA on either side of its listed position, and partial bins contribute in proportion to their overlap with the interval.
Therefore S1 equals 2.09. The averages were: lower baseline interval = 13.3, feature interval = 15.3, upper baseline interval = 19.5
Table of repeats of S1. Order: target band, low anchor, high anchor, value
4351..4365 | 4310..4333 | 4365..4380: -3.36 AA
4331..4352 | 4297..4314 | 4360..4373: -3.87 AA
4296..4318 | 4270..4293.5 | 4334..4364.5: 1.39 AA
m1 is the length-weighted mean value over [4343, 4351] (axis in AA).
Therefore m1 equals 18.5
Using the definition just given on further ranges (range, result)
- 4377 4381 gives 13.1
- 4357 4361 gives 19.4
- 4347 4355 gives 17.4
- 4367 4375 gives 15.1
